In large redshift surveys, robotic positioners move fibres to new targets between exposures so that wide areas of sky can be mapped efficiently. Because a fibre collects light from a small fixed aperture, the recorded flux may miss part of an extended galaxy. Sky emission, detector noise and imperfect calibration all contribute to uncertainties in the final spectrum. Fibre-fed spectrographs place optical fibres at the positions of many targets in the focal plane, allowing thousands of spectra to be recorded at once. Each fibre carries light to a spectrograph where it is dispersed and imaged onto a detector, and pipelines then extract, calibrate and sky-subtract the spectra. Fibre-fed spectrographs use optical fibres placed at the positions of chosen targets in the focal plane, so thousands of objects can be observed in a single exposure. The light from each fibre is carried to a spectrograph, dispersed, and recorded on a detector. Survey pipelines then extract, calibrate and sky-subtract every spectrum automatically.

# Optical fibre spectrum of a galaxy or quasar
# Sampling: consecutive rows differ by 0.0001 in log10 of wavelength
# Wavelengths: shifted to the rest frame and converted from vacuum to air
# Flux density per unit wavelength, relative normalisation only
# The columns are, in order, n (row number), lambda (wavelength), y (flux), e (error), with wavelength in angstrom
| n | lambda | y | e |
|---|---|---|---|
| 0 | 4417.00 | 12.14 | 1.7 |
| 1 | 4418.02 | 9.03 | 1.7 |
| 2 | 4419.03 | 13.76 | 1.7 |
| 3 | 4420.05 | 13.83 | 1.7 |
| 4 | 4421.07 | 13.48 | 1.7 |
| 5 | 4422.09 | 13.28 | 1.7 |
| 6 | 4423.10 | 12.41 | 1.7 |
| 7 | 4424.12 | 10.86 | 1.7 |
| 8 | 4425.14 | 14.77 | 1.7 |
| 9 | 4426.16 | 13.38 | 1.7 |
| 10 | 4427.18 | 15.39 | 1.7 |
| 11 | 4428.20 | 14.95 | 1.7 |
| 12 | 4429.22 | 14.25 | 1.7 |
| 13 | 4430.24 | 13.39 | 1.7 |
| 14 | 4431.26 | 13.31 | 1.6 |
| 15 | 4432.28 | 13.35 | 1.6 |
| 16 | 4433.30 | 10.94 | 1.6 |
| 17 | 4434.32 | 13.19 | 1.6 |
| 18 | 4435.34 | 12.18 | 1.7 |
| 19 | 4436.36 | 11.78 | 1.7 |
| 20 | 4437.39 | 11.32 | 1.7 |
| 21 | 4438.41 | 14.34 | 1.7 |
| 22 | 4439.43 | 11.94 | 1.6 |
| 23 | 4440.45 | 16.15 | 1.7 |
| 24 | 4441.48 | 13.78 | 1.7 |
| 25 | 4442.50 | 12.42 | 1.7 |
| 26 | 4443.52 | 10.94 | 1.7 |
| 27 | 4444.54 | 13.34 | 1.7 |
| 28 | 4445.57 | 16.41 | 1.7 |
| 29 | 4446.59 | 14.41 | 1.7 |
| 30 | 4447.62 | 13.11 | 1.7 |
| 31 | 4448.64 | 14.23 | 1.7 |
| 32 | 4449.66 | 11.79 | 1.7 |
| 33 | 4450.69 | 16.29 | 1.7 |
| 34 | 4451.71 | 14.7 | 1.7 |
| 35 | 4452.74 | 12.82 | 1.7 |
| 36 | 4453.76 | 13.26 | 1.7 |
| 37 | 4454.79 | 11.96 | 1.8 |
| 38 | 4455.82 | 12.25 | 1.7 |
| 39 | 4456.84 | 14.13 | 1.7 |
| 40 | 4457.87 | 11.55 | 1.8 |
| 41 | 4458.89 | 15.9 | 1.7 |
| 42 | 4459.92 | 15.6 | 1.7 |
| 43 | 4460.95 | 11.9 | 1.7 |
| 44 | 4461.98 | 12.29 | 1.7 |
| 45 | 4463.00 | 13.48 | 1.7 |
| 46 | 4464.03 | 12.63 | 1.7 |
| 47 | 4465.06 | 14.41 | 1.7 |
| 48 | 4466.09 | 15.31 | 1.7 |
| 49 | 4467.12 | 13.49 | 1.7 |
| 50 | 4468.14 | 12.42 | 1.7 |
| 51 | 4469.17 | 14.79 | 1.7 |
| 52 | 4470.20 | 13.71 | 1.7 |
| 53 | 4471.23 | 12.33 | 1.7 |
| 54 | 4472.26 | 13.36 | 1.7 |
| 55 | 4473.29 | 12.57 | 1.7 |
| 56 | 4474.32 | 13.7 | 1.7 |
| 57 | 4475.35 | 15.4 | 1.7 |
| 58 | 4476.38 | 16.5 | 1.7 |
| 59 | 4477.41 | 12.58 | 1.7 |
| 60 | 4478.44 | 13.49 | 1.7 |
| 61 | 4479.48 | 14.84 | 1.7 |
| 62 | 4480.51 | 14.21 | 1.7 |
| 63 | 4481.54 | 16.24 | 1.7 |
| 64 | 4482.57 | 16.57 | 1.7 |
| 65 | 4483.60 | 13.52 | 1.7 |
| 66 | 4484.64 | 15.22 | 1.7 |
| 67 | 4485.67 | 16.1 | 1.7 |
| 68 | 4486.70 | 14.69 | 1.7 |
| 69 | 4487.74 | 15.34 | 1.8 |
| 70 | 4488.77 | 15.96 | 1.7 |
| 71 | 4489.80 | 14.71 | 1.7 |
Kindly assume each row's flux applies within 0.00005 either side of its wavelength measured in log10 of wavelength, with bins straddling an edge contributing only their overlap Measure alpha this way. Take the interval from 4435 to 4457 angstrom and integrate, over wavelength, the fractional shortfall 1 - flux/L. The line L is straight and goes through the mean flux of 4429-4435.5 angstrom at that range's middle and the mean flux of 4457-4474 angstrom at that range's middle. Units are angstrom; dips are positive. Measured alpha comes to -0.3 angstrom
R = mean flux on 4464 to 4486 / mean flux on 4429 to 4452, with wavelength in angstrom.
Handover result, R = 1.1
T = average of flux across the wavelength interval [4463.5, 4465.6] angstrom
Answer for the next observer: 13.5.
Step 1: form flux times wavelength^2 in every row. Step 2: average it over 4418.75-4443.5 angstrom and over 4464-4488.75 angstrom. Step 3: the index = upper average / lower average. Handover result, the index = 1.11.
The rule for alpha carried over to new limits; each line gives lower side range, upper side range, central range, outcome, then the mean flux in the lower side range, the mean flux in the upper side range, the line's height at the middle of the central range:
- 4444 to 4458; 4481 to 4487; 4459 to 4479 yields 1.2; 13.6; 15.4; 14.6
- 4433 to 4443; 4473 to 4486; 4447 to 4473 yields 0.6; 12.8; 14.7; 13.8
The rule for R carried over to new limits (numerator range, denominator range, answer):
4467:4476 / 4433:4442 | 1.05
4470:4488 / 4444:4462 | 1.06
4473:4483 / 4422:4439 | 1.12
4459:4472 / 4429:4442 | 1.04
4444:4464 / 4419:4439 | 1.03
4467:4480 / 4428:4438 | 1.08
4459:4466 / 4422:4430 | 1.00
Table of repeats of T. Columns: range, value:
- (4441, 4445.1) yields 12.7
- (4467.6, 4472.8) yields 13.3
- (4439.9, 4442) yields 14.9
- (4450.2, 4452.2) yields 15.5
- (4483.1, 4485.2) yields 14.4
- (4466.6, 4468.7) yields 13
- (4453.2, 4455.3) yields 12.6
